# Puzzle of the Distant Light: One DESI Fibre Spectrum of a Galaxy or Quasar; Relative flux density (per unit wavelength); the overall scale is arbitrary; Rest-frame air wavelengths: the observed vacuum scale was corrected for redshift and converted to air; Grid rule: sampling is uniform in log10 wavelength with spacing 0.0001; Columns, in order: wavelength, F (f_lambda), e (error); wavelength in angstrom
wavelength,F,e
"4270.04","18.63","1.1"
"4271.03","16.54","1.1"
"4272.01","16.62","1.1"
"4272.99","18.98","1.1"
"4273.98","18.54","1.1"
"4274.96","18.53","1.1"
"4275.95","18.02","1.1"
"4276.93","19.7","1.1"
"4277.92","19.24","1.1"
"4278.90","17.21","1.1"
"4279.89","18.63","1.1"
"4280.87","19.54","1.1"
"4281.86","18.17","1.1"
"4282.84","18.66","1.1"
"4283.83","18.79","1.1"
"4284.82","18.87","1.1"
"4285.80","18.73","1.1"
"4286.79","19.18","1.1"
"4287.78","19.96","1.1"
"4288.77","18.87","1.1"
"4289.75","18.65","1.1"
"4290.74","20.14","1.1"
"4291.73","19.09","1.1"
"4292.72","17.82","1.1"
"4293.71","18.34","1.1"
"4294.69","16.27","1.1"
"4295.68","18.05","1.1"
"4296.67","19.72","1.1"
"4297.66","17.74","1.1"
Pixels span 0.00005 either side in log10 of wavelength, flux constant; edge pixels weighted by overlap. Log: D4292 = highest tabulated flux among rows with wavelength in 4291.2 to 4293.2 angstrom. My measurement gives 19.09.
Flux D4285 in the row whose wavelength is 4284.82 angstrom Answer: 18.87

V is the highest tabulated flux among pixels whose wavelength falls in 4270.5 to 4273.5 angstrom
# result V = 18.98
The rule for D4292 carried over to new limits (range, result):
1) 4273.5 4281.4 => 19.7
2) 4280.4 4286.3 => 19.54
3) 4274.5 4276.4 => 18.53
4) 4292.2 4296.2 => 18.34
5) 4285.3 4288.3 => 19.96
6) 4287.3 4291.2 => 20.14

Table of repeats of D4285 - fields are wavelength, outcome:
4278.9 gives 17.21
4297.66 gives 17.74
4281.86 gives 18.17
